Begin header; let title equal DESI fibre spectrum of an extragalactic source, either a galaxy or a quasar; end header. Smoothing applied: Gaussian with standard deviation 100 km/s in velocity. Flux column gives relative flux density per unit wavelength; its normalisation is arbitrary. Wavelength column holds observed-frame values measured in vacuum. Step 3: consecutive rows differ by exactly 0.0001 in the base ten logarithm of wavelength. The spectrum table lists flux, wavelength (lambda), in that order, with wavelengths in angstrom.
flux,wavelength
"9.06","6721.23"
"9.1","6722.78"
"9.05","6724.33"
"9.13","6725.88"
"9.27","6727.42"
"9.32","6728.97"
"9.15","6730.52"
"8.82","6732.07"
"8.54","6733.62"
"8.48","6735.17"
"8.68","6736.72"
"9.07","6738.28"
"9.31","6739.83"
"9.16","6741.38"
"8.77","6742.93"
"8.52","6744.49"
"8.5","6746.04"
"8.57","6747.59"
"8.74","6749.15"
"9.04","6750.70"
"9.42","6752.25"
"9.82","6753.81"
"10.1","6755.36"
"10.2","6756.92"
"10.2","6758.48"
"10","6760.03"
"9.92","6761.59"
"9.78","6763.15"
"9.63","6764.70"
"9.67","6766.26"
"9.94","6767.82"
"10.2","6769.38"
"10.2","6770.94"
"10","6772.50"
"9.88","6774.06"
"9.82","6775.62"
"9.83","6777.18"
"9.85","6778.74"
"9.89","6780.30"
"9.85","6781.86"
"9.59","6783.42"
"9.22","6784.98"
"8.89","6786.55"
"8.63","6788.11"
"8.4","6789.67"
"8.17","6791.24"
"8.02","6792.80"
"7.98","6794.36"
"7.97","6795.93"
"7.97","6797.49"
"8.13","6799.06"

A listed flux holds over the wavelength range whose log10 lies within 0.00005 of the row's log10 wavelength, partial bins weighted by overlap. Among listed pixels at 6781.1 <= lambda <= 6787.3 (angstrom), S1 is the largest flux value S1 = 9.85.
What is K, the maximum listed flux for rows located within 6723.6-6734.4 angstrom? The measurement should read 9.32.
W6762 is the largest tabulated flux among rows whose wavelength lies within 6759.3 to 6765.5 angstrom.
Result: 10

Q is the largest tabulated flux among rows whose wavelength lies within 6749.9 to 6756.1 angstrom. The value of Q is 10.1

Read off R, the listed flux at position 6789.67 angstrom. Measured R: 8.4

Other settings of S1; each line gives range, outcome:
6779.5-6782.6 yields 9.89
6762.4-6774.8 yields 10.2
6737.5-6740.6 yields 9.31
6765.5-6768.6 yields 9.94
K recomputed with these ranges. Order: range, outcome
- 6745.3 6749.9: 8.74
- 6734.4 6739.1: 9.07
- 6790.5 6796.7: 8.17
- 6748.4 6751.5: 9.04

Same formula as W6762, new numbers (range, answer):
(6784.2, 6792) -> 9.22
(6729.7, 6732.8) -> 9.15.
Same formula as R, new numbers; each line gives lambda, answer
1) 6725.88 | 9.13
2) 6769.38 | 10.2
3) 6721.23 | 9.06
